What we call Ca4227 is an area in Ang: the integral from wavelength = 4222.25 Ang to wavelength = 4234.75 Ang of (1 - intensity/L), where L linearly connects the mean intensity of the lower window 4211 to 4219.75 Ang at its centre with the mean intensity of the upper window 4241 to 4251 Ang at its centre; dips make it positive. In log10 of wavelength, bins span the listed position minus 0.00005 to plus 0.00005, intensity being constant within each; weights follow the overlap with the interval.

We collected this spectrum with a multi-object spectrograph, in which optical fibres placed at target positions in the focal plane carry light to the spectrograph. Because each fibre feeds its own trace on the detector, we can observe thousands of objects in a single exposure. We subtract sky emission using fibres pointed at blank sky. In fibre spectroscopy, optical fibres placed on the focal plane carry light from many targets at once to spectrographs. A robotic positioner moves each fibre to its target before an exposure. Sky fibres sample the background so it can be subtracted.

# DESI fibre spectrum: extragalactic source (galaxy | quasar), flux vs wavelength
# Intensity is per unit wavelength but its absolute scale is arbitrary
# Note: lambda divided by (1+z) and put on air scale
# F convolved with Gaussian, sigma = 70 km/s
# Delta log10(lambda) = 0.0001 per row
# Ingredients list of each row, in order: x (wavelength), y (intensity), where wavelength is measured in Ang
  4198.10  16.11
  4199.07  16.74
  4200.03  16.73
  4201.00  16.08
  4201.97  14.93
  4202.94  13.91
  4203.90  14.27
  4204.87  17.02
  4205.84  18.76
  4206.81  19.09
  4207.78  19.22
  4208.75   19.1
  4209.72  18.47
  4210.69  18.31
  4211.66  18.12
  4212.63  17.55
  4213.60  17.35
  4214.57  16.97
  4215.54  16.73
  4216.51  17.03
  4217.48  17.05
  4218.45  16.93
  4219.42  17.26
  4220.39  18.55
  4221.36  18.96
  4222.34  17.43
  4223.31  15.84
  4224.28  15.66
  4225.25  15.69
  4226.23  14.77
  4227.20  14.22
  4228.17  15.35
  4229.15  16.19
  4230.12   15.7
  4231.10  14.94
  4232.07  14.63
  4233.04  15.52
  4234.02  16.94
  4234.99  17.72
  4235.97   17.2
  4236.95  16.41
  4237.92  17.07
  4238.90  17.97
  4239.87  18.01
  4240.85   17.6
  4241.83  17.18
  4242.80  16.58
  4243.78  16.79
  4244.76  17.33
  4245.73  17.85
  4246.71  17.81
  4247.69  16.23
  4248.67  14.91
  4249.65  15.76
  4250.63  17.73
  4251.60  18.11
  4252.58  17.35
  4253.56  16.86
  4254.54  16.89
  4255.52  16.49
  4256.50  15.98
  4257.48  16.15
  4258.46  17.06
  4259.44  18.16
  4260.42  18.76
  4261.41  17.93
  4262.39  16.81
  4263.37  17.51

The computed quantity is 1.1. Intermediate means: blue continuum 17.3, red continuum 16.8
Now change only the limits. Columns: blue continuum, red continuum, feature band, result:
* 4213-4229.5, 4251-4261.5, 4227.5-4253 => 0.36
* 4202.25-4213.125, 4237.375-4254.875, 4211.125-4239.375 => 1.22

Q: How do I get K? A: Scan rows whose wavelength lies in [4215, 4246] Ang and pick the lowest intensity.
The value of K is 14.22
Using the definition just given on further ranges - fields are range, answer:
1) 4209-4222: 16.73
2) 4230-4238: 14.63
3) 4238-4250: 14.91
